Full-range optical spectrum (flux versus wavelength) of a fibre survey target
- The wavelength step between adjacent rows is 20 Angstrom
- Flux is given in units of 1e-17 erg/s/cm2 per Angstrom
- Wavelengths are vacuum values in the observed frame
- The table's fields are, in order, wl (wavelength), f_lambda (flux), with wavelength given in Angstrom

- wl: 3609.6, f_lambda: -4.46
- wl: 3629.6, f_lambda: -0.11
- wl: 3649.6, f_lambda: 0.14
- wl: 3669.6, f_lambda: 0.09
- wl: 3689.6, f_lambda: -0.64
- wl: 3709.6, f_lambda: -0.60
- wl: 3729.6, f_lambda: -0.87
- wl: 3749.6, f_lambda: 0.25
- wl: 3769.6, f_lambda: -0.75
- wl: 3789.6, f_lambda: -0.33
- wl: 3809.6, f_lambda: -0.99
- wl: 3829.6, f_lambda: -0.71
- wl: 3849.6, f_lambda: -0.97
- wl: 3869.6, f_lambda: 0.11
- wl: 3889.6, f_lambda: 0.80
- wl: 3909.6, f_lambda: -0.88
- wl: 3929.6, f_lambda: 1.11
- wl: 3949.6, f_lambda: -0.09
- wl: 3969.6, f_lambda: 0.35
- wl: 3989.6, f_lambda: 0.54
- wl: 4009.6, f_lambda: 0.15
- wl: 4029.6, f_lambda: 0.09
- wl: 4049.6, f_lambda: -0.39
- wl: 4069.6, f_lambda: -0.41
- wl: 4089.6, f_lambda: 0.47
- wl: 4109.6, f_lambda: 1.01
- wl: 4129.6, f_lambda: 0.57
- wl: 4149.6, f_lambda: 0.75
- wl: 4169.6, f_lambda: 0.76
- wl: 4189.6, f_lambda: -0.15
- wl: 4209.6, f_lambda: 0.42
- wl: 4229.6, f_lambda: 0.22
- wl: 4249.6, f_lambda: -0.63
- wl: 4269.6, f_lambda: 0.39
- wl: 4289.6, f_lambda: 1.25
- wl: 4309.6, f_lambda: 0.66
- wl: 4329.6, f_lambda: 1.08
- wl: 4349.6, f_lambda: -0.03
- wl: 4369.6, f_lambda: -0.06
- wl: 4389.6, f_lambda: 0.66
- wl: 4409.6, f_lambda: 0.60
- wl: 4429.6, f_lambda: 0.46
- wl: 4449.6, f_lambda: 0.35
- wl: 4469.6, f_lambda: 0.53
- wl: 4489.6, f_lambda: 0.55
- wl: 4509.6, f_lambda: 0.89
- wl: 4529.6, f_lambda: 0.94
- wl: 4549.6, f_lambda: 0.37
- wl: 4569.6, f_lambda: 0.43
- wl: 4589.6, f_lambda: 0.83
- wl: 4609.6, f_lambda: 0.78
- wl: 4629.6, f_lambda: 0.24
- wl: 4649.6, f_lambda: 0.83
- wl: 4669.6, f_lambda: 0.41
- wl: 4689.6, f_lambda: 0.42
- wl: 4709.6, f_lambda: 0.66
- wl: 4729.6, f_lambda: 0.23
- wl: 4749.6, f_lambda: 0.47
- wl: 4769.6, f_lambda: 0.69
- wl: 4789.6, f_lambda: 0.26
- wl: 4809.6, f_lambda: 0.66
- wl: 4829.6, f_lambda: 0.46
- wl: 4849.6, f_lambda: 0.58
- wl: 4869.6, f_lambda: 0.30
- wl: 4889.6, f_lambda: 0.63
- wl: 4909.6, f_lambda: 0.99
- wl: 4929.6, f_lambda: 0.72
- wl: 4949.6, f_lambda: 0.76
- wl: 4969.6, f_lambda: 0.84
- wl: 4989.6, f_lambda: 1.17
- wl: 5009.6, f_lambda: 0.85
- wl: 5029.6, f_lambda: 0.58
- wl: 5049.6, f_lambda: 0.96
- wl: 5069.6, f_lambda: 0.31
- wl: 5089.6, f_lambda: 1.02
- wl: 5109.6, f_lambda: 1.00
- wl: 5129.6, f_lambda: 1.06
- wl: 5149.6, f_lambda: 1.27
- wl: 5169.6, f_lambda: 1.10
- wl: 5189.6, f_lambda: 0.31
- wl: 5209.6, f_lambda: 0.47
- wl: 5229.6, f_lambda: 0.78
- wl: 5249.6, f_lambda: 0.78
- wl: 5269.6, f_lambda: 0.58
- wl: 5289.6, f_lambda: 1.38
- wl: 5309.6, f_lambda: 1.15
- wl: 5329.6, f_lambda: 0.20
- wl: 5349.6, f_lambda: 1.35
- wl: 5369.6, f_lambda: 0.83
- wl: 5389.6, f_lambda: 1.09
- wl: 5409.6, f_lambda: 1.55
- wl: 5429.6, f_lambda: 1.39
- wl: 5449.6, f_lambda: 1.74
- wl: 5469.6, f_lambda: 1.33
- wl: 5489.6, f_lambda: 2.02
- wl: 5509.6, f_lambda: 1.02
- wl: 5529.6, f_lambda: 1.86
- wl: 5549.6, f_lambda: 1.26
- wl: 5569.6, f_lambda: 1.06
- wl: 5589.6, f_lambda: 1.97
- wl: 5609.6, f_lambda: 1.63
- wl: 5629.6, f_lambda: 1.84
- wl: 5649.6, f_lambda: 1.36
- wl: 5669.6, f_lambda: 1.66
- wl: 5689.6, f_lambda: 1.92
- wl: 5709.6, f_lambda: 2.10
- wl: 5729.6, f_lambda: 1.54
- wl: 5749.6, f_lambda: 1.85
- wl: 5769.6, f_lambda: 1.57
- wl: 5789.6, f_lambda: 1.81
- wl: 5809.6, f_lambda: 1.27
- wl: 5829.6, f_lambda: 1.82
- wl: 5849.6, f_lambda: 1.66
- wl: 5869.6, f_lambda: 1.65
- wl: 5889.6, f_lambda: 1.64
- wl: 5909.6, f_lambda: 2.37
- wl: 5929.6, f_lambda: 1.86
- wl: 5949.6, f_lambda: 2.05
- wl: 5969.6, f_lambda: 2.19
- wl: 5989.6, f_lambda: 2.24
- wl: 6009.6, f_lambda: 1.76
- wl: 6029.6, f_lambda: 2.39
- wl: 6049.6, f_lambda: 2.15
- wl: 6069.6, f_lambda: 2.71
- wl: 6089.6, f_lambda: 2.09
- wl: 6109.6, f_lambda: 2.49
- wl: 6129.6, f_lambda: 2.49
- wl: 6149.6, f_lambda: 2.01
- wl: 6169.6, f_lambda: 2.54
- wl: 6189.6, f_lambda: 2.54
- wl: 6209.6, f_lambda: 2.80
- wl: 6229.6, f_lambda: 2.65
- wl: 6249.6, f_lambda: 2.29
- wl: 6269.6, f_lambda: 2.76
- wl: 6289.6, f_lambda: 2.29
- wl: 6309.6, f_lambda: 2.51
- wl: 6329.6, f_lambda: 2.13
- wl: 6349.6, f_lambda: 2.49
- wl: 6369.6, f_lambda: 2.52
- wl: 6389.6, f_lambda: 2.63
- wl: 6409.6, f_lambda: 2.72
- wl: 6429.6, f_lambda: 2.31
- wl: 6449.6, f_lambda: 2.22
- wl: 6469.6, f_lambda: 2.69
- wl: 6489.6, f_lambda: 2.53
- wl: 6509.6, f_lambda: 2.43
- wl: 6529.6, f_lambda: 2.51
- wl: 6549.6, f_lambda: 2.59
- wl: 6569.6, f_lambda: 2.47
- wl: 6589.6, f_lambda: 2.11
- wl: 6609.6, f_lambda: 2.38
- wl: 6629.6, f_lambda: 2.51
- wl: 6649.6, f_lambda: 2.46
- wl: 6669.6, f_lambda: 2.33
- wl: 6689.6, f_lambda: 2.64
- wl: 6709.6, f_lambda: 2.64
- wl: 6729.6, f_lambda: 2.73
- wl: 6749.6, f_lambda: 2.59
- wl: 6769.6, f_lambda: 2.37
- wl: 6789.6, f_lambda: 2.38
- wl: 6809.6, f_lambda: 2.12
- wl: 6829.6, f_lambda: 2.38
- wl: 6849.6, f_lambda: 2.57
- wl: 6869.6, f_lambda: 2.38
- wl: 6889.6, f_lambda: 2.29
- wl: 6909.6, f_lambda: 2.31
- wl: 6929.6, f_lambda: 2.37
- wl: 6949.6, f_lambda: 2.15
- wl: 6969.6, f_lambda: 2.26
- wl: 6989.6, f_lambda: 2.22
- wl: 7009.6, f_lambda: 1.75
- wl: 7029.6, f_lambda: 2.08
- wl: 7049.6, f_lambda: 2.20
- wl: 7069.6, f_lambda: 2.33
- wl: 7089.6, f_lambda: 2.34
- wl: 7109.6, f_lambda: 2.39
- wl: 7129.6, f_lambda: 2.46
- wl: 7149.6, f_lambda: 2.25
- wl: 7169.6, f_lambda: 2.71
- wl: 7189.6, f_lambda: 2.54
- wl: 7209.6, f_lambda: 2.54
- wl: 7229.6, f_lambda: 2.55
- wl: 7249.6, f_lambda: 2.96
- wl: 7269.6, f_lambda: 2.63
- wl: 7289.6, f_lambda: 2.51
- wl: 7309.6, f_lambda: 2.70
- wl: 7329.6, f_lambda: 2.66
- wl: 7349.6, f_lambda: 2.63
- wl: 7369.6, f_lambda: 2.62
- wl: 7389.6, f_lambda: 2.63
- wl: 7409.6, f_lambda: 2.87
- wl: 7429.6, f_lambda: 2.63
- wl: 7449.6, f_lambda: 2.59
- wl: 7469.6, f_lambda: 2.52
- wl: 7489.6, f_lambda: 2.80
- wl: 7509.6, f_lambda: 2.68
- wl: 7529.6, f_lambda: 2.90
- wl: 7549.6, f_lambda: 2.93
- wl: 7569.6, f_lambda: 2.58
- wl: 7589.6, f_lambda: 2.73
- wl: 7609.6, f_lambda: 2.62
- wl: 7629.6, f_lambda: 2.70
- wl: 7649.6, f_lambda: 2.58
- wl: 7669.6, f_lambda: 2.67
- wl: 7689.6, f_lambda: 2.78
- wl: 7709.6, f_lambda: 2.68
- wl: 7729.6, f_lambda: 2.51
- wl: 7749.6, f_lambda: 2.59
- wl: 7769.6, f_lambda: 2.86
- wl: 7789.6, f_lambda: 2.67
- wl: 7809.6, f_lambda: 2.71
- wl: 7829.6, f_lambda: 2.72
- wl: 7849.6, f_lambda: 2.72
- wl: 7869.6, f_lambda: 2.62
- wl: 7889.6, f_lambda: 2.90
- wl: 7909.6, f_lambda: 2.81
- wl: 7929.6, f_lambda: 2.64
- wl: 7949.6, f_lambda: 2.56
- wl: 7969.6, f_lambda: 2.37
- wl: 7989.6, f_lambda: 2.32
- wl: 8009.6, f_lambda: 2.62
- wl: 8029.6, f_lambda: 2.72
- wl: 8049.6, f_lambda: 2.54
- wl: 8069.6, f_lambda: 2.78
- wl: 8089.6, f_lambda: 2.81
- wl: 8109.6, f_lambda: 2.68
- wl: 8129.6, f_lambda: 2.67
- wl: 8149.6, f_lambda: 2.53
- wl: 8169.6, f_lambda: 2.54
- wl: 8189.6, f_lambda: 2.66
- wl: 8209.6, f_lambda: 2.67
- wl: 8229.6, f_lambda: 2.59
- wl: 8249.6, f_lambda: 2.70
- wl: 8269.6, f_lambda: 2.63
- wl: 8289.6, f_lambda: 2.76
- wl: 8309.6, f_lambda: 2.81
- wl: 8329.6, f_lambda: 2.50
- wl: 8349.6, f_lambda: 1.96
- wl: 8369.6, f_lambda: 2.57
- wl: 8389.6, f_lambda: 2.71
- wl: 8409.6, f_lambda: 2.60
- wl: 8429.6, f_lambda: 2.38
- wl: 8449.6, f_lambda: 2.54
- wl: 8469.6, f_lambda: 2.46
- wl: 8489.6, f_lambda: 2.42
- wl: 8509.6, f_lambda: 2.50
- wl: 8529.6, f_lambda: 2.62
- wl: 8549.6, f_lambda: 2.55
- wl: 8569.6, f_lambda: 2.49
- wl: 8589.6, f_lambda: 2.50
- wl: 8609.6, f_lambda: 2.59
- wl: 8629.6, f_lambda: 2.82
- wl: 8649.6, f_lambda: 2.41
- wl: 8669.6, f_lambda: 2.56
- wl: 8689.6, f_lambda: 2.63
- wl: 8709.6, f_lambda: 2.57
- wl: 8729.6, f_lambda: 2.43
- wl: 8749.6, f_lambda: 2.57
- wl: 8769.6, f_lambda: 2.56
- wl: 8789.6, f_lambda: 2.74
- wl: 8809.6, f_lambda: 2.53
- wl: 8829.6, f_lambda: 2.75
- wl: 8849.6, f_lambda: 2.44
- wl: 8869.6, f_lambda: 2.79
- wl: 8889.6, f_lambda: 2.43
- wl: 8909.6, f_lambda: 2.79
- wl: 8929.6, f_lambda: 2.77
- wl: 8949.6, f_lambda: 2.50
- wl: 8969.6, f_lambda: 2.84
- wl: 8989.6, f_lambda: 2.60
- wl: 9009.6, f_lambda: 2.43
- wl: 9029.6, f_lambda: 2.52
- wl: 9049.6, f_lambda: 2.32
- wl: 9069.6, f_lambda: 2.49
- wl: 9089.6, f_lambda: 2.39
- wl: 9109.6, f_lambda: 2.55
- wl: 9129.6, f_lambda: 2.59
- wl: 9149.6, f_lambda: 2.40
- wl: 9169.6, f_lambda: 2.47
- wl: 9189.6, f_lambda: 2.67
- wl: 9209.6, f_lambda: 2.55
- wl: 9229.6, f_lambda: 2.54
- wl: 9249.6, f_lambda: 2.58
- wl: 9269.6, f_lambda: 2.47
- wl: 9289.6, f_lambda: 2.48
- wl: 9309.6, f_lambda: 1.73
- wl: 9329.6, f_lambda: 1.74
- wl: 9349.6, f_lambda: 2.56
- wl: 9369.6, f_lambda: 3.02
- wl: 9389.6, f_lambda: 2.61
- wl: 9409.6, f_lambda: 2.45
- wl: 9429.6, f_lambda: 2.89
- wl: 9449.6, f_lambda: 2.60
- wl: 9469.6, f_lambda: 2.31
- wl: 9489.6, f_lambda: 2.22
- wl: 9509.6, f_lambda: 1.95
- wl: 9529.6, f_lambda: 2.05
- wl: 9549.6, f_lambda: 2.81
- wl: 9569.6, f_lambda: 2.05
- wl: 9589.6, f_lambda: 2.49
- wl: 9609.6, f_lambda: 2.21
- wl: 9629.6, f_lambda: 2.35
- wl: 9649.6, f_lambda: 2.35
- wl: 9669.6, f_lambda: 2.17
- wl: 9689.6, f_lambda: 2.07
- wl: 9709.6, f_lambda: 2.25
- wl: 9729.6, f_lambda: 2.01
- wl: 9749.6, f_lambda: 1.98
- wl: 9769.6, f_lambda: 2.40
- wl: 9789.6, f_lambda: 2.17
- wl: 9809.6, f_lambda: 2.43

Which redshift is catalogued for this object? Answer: 0.355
